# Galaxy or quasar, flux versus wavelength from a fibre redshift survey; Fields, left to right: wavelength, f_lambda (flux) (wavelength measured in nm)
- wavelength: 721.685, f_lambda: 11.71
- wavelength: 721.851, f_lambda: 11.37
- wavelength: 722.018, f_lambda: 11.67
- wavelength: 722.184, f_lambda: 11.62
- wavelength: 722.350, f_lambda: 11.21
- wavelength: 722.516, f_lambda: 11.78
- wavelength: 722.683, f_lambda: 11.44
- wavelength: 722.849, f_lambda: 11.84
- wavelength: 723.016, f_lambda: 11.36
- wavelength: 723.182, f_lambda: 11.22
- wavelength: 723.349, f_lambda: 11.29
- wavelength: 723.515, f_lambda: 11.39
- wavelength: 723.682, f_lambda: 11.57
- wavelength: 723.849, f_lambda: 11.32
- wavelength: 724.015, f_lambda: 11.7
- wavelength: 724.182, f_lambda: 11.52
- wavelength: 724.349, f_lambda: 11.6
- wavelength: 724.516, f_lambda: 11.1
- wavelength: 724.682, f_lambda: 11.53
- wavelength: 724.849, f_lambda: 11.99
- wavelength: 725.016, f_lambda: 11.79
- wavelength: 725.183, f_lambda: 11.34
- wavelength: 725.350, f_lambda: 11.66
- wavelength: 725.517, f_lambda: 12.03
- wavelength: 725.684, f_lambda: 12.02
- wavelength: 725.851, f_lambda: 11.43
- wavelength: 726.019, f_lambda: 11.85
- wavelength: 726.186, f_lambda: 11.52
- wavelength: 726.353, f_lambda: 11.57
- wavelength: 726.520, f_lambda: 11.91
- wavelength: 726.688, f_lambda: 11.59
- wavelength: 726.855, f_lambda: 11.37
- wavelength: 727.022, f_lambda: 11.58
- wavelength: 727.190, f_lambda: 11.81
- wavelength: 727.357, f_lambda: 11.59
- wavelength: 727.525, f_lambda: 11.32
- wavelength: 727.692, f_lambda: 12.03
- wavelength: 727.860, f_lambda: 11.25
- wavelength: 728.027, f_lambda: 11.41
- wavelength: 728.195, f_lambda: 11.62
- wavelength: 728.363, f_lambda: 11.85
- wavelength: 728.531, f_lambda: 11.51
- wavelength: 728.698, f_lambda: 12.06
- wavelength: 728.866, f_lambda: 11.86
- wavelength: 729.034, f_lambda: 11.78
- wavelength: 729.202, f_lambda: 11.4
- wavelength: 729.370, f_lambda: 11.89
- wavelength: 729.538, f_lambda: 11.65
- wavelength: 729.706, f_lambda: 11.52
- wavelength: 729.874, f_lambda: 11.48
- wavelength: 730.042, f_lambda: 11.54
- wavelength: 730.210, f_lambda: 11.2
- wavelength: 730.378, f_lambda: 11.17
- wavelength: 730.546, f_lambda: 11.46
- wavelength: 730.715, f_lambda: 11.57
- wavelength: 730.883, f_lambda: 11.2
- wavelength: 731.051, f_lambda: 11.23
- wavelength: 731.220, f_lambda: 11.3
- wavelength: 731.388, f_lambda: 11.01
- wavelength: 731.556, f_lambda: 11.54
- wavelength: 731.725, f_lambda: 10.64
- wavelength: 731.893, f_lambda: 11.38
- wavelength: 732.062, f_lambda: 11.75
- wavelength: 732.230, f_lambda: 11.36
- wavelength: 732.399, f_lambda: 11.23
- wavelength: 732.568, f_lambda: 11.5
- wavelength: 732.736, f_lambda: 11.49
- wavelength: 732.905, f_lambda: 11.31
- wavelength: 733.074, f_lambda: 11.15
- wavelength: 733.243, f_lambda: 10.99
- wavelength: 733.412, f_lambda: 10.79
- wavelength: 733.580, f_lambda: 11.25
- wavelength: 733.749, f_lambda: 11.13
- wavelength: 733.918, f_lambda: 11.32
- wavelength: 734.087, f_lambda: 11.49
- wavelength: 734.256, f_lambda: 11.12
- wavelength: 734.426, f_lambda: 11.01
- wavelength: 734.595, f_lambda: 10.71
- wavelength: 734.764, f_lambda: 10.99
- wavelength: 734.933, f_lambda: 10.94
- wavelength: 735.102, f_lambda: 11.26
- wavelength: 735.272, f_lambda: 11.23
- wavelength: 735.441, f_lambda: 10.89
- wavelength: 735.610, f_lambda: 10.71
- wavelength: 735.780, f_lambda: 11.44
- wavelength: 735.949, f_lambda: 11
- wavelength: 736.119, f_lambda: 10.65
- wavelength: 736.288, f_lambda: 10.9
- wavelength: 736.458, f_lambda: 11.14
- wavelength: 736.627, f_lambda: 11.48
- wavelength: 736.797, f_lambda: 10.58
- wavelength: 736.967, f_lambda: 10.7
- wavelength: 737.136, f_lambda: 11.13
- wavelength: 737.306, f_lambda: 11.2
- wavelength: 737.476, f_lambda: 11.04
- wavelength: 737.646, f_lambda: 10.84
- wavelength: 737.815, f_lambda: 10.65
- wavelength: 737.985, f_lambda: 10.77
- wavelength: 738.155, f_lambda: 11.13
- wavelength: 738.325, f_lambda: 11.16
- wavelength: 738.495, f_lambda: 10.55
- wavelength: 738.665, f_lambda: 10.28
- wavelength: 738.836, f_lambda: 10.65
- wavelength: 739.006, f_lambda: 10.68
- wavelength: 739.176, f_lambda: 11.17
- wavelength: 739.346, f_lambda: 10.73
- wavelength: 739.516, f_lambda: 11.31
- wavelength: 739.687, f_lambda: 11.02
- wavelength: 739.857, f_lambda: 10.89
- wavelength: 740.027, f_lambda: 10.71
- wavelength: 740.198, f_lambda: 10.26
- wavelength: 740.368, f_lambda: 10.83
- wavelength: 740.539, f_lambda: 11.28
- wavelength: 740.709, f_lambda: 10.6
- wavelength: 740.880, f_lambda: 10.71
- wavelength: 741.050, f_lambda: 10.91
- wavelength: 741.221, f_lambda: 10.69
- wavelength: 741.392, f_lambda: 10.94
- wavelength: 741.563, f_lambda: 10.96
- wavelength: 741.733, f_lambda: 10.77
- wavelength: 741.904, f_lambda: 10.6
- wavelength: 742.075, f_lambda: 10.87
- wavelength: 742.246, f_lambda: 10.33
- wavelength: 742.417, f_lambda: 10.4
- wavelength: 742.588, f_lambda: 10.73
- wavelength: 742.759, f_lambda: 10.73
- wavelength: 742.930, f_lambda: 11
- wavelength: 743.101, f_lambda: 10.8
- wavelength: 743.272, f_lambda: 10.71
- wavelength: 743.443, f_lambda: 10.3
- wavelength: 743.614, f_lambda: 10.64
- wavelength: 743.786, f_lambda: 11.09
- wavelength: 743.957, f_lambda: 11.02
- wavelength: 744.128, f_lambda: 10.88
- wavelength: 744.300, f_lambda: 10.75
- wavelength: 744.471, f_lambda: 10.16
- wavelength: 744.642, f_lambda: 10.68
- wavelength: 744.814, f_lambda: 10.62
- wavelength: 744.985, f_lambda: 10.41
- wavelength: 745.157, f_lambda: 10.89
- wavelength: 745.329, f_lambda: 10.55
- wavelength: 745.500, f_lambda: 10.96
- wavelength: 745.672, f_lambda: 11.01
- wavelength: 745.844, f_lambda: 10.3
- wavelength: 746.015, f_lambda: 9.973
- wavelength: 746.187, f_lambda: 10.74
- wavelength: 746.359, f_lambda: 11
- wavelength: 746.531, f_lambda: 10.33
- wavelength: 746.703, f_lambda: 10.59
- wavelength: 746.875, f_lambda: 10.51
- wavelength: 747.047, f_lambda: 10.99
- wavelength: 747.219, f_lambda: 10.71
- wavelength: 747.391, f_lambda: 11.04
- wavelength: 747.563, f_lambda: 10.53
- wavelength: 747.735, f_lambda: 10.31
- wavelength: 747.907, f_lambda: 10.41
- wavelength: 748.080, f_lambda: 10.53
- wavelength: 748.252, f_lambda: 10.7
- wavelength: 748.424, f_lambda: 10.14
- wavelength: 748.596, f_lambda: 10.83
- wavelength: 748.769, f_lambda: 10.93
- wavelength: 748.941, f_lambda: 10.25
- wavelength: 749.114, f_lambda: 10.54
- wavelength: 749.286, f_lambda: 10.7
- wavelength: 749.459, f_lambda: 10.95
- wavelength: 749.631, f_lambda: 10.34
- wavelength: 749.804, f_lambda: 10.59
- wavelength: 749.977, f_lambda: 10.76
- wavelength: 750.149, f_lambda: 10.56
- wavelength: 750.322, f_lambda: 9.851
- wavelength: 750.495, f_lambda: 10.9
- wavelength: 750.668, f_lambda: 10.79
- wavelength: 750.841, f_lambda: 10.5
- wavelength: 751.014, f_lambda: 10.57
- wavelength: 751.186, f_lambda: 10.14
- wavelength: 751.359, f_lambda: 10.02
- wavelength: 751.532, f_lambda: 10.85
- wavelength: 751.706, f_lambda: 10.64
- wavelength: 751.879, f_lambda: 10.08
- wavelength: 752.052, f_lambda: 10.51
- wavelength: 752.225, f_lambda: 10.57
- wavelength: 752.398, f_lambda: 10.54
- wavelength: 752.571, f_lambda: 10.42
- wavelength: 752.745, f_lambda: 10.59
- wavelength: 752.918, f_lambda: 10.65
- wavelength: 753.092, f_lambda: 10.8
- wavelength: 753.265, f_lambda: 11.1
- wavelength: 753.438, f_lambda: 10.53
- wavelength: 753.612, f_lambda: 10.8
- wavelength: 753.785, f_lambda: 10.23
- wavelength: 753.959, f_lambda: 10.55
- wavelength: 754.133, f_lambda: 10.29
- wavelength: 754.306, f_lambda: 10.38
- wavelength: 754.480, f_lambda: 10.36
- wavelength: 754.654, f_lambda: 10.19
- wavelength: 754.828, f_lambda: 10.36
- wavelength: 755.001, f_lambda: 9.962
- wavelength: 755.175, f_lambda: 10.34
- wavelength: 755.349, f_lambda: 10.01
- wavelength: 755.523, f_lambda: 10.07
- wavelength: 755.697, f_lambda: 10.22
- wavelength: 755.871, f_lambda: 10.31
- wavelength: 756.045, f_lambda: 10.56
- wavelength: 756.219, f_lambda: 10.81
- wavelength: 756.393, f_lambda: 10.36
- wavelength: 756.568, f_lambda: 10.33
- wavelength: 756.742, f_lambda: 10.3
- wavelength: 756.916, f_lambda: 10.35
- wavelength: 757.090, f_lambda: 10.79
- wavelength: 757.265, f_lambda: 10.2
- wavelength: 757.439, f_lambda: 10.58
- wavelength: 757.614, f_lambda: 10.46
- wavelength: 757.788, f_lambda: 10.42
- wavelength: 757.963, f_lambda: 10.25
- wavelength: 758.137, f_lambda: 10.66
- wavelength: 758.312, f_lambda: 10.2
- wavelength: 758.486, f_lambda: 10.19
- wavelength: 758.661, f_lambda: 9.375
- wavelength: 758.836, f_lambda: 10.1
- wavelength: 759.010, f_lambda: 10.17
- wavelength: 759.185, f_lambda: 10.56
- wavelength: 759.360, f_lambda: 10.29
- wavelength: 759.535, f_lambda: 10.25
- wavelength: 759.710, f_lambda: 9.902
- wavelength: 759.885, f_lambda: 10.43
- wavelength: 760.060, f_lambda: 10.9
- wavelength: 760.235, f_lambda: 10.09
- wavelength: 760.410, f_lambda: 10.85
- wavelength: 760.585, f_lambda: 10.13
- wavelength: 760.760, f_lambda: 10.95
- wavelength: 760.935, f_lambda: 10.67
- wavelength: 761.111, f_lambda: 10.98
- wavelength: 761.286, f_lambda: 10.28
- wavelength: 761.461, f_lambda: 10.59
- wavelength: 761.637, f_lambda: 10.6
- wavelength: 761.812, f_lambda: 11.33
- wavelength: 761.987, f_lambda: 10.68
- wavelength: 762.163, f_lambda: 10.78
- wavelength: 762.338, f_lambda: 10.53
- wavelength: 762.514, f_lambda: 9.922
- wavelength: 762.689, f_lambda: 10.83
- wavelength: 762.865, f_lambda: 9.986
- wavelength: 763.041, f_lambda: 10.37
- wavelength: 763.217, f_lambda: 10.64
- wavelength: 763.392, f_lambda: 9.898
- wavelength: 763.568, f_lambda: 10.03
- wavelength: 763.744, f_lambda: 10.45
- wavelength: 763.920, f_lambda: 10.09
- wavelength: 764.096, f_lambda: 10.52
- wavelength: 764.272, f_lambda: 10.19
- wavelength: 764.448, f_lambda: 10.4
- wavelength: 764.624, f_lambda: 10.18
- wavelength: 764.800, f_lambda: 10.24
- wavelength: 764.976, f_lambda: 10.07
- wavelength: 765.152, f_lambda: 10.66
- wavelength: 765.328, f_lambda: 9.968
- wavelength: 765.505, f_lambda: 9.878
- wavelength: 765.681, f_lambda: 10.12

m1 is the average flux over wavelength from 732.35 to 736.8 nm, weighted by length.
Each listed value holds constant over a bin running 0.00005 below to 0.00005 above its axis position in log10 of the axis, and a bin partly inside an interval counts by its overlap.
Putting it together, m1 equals 11.1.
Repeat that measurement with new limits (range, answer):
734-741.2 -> 10.9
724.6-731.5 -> 11.6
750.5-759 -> 10.4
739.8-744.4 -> 10.8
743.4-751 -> 10.6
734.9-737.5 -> 11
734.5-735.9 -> 11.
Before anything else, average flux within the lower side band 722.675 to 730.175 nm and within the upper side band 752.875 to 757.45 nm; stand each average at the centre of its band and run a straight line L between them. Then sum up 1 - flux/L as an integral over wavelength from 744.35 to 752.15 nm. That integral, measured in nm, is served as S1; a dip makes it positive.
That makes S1 0.10 nm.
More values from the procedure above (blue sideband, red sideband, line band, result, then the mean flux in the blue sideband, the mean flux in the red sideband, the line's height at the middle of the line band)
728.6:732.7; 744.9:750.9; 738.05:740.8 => 0.05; 11.4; 10.6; 11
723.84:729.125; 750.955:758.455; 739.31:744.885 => 0.11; 11.6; 10.4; 11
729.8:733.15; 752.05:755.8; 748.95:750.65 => 0.00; 11.3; 10.4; 10.6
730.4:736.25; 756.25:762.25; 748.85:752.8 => 0.06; 11.2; 10.4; 10.7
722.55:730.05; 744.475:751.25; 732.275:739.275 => 0.09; 11.6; 10.6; 11.2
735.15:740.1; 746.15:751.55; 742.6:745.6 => 0.00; 10.9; 10.6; 10.7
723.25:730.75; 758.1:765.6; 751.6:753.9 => 0.02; 11.6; 10.4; 10.7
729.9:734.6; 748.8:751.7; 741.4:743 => 0.02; 11.3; 10.5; 10.9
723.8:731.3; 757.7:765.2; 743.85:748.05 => 0.11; 11.6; 10.4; 10.9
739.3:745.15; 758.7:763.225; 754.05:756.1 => 0.06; 10.7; 10.5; 10.6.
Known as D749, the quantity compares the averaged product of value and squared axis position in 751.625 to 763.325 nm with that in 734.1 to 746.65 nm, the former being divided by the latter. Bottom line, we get 1.0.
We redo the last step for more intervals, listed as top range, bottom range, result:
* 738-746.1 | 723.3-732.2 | 0.97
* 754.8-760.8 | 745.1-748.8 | 1.00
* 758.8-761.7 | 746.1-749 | 1.02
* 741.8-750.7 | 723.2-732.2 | 0.97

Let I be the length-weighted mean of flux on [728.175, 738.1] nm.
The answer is 11.2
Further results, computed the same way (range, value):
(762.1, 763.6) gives 10.3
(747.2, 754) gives 10.6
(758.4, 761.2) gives 10.4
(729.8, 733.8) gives 11.3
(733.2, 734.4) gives 11.2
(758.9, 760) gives 10.3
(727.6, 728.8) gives 11.7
